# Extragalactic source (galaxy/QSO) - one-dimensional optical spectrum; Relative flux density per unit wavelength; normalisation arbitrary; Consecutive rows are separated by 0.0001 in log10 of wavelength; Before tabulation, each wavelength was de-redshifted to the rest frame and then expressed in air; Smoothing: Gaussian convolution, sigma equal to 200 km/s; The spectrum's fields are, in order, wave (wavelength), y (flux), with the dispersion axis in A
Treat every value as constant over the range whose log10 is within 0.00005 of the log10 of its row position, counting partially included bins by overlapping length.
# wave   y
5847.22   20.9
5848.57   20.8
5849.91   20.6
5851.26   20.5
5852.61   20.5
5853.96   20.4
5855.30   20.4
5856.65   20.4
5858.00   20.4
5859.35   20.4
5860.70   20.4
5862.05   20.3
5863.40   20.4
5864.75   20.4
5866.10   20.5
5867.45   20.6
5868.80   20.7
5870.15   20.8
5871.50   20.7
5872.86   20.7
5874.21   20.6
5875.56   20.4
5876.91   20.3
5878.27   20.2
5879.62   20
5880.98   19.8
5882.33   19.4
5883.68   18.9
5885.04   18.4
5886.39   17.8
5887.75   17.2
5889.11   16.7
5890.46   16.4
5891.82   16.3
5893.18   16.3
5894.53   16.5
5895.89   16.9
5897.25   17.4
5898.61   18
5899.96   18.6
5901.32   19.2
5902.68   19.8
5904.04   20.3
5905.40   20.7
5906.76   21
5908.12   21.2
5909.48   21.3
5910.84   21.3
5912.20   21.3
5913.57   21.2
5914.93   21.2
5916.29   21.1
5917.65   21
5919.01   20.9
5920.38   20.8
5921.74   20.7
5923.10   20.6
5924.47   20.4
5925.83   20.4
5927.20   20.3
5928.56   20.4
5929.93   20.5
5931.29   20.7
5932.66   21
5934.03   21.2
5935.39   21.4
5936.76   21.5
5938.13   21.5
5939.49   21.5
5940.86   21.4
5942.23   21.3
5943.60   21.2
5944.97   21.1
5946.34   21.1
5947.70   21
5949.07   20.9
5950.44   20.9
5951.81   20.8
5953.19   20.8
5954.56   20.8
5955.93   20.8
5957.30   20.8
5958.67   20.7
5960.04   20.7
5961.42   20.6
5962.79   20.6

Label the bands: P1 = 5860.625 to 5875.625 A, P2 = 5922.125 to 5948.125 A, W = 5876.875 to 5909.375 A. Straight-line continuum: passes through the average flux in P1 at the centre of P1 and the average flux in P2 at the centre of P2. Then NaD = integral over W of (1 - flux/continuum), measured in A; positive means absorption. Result 3.2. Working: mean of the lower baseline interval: 20.6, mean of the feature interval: 18.7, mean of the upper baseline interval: 21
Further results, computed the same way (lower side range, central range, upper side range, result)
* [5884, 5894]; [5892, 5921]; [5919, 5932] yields -1.5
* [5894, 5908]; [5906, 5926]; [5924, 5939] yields -1.1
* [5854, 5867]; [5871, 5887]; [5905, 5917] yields 0.7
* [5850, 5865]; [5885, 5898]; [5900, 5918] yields 2.3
